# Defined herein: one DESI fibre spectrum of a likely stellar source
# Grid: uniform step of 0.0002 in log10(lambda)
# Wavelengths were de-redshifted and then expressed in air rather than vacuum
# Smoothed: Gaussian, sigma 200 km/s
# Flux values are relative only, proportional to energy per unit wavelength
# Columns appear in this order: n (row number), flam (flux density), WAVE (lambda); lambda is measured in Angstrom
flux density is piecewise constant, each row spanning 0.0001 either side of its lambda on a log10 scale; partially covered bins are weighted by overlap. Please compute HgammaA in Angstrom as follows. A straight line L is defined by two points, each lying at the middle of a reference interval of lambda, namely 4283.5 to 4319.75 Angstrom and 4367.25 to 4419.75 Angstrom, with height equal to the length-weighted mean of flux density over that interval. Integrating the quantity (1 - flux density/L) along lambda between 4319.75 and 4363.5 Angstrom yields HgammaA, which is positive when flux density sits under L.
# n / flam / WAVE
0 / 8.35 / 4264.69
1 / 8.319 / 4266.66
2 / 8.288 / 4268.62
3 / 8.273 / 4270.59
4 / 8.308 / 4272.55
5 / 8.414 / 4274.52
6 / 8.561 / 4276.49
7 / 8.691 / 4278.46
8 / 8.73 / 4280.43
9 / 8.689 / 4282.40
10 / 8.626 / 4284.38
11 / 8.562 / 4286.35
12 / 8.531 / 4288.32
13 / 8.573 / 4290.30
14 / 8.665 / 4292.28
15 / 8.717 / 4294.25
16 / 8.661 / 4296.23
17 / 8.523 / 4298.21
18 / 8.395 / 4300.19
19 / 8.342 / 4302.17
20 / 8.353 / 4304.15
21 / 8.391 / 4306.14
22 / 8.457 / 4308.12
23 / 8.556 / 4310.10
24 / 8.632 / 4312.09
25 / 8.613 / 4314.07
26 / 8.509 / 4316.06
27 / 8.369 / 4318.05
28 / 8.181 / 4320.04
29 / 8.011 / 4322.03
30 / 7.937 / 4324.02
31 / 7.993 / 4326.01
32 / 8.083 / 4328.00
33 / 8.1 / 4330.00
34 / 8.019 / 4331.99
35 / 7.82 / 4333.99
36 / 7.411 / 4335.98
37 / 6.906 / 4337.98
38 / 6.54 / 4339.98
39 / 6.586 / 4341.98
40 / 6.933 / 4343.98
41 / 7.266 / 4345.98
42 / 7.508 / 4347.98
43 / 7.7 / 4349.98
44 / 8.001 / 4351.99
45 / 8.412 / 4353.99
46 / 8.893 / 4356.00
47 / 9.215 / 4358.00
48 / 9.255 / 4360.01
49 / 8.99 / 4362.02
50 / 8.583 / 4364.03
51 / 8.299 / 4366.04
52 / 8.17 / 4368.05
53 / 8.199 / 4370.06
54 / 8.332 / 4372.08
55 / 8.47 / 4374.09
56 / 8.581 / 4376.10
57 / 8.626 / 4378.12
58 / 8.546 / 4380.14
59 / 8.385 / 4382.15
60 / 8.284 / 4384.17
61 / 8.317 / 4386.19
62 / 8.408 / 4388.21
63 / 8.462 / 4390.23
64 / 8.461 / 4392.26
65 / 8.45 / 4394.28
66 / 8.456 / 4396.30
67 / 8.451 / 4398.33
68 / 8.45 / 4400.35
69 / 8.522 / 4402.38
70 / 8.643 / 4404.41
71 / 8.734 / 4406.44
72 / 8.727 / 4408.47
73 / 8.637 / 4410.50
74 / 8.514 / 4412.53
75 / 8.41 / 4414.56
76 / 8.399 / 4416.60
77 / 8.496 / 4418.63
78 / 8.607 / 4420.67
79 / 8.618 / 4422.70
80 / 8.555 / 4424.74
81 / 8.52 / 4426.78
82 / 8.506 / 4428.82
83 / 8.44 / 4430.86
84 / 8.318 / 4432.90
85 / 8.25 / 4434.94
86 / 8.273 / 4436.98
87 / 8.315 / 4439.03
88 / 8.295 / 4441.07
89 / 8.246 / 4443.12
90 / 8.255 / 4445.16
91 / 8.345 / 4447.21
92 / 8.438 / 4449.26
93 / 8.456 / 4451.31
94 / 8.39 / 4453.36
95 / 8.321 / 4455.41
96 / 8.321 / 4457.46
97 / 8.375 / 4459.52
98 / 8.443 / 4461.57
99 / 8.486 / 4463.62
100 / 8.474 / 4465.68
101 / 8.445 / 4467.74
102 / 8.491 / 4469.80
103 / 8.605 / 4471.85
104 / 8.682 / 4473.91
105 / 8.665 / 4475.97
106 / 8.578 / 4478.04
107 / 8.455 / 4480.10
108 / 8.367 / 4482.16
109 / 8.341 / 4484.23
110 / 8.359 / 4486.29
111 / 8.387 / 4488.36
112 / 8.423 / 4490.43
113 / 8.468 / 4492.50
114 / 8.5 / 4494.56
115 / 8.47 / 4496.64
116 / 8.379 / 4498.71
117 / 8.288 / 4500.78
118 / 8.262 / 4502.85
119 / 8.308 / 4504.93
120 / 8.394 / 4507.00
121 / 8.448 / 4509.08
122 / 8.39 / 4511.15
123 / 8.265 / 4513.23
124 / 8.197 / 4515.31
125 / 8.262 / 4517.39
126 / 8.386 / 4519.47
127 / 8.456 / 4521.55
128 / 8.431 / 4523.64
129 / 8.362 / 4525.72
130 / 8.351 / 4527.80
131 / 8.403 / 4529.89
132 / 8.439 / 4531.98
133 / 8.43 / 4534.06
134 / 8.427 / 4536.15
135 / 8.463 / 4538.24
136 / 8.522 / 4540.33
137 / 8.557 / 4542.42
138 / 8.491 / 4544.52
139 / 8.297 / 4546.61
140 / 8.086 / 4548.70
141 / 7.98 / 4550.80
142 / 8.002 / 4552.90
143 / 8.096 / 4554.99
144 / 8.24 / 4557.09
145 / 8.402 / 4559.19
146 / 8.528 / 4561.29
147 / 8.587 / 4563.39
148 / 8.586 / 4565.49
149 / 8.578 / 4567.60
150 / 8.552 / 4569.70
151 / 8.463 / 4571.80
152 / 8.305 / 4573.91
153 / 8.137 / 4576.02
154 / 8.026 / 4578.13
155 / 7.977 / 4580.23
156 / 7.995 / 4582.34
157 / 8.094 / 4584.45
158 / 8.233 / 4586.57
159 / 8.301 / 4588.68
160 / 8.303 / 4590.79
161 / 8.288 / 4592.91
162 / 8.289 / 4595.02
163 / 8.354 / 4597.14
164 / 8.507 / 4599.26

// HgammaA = 3.1 Angstrom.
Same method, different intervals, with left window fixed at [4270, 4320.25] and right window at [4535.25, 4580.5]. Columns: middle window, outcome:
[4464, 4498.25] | -0.4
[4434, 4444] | 0.2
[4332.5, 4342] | 1.5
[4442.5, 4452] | 0.1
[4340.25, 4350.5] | 1.6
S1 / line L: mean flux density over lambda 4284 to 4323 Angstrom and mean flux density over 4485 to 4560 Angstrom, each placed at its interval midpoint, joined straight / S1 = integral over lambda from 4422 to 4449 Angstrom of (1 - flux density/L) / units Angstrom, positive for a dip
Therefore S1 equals 0.1 Angstrom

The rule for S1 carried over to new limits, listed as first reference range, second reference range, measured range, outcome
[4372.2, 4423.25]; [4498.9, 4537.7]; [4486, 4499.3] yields -0.06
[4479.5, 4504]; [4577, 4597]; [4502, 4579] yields -0.70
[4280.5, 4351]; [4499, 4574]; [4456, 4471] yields -0.28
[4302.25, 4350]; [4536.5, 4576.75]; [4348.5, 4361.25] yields -0.97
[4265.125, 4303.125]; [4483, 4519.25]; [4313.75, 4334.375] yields 0.84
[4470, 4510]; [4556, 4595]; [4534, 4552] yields 0.01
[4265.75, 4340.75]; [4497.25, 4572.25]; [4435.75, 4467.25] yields -0.08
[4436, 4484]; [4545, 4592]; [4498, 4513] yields 0.01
